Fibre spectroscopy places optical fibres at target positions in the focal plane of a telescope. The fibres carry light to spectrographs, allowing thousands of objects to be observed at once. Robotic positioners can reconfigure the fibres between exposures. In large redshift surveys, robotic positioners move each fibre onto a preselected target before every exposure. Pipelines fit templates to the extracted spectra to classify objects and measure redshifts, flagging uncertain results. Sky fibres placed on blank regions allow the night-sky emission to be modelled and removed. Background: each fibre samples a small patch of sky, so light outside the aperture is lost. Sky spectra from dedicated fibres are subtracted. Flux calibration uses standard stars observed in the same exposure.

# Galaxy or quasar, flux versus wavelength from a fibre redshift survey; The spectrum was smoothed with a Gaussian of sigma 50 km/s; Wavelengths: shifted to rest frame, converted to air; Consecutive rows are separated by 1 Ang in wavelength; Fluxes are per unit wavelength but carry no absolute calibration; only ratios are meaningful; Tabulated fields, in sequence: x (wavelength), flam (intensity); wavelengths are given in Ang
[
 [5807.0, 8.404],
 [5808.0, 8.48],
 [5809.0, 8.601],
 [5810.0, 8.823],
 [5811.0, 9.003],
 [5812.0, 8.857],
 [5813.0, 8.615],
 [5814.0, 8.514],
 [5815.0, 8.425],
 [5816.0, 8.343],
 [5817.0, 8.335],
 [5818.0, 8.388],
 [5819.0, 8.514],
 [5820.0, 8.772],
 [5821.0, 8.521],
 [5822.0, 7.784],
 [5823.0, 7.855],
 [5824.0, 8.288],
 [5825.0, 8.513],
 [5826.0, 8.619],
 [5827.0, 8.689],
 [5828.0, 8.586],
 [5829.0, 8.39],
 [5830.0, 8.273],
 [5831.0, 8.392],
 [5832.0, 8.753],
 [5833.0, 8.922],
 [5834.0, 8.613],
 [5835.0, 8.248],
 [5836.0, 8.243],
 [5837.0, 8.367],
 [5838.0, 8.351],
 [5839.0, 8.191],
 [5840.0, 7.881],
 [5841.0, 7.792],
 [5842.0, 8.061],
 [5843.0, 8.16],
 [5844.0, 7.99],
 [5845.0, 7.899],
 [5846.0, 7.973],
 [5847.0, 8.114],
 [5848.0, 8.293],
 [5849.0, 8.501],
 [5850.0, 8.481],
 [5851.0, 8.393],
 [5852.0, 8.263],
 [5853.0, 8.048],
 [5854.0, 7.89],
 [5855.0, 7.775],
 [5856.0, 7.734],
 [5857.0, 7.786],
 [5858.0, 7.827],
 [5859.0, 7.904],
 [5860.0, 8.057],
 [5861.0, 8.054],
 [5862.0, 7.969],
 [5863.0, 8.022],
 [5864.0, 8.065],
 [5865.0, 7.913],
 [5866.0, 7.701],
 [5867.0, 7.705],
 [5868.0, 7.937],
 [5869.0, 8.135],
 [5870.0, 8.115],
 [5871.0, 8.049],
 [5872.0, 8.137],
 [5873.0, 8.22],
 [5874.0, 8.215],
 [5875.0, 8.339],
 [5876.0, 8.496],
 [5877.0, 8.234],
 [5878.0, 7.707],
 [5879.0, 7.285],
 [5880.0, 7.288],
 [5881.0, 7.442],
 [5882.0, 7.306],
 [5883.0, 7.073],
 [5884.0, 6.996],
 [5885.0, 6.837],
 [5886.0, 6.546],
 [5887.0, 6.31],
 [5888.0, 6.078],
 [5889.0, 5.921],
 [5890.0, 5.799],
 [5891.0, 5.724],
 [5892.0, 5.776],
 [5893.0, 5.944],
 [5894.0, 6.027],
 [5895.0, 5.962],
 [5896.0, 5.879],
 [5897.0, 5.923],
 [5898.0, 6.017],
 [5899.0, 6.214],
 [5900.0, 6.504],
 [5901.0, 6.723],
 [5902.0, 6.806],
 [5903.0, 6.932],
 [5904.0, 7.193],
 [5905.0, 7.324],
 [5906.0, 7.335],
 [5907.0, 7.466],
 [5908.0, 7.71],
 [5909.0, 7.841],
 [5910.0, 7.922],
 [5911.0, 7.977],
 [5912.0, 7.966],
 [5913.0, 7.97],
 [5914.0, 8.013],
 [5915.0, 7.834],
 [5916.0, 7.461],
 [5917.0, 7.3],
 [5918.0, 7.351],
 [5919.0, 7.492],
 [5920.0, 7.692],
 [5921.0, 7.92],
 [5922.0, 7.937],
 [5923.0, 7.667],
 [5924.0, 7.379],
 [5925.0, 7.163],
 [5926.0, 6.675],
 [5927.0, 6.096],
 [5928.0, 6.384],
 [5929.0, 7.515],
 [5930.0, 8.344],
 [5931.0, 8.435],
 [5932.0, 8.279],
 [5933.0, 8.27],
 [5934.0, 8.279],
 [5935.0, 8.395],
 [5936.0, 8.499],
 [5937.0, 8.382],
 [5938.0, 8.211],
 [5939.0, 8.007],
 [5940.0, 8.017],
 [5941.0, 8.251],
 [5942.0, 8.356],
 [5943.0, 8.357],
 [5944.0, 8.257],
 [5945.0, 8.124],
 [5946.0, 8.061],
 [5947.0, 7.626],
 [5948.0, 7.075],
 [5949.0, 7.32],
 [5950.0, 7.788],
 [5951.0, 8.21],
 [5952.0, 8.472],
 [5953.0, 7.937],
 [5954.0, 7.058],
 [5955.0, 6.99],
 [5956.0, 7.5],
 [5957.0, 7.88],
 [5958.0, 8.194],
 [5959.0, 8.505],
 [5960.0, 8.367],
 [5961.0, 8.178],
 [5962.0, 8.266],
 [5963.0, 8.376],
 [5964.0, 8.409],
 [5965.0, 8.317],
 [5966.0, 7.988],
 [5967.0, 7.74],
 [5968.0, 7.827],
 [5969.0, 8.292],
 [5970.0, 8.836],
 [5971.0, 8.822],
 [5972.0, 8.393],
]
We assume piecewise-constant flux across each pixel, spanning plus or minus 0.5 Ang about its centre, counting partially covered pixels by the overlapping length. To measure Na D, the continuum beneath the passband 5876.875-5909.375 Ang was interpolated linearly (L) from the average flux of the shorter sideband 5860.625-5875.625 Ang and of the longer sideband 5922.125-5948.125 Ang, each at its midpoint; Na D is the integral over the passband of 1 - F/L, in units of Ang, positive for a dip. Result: 5.2 Ang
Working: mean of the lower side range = 8.04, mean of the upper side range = 7.86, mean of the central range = 6.71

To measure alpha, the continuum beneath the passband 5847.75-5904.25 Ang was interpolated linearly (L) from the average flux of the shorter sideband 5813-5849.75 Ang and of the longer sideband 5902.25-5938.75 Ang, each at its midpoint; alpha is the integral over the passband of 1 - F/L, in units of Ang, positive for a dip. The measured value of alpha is 4.76 Ang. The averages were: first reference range 8.33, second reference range 7.68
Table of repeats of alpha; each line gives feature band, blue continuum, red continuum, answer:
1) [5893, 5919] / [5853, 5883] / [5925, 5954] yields 2.6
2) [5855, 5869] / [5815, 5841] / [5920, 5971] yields 0.6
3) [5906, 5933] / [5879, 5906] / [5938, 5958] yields -1.7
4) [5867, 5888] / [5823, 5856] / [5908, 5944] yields 1.2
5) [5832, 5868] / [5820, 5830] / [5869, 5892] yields -1.0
